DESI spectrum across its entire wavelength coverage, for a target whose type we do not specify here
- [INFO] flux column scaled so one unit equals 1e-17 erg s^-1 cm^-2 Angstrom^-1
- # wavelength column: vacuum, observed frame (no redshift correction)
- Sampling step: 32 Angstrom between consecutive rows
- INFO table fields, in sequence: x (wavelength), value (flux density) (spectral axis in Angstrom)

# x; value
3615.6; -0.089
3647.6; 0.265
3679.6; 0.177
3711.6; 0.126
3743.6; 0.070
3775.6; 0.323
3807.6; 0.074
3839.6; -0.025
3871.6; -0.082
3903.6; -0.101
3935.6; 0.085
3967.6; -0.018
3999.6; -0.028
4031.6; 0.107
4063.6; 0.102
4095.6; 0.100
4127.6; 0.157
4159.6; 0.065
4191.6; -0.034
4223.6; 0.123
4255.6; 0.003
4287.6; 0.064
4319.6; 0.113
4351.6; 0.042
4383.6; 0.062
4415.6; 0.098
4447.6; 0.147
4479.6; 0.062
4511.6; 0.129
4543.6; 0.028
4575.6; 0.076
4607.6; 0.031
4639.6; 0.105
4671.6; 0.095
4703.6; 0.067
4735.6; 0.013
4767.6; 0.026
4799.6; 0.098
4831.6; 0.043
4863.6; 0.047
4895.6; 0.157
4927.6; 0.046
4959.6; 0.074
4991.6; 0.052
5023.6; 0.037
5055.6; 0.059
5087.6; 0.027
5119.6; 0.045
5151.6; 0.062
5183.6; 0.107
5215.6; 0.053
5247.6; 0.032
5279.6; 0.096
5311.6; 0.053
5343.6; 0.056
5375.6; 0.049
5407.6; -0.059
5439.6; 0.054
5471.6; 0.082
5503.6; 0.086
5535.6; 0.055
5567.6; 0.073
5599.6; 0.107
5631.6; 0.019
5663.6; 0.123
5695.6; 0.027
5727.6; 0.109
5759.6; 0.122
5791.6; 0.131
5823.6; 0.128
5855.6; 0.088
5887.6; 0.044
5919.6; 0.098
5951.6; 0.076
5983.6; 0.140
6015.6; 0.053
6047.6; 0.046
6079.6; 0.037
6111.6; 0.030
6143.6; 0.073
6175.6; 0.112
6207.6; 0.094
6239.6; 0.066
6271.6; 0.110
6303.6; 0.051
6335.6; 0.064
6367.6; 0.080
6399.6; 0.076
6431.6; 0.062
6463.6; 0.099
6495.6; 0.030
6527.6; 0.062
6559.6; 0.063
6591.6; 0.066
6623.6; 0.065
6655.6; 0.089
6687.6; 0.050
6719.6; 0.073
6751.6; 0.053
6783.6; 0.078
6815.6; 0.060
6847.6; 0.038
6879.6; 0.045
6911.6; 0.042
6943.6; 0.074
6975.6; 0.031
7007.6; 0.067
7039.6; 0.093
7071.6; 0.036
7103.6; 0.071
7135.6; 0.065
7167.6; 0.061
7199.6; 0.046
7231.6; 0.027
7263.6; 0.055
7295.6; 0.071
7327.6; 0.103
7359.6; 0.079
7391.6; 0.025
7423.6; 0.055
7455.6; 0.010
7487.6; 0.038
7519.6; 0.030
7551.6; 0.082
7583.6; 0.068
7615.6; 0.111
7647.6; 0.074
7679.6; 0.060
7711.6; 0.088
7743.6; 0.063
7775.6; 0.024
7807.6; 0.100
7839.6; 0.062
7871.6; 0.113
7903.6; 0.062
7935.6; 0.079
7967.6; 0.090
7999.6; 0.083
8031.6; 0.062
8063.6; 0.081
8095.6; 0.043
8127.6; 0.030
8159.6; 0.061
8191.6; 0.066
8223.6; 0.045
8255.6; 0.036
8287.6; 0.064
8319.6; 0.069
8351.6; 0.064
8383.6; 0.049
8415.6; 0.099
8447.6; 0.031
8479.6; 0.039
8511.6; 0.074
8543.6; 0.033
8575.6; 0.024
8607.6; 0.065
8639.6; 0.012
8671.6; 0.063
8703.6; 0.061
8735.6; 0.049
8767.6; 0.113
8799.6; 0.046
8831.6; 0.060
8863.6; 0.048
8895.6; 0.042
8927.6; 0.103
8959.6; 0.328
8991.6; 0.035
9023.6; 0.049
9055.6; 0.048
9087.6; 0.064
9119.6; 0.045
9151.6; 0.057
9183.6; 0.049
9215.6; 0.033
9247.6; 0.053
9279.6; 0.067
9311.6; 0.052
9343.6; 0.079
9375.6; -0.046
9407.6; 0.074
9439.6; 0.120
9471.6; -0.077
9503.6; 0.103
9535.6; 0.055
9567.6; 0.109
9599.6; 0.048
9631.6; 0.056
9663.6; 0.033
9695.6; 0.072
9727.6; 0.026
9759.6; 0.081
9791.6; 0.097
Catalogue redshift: 1.40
